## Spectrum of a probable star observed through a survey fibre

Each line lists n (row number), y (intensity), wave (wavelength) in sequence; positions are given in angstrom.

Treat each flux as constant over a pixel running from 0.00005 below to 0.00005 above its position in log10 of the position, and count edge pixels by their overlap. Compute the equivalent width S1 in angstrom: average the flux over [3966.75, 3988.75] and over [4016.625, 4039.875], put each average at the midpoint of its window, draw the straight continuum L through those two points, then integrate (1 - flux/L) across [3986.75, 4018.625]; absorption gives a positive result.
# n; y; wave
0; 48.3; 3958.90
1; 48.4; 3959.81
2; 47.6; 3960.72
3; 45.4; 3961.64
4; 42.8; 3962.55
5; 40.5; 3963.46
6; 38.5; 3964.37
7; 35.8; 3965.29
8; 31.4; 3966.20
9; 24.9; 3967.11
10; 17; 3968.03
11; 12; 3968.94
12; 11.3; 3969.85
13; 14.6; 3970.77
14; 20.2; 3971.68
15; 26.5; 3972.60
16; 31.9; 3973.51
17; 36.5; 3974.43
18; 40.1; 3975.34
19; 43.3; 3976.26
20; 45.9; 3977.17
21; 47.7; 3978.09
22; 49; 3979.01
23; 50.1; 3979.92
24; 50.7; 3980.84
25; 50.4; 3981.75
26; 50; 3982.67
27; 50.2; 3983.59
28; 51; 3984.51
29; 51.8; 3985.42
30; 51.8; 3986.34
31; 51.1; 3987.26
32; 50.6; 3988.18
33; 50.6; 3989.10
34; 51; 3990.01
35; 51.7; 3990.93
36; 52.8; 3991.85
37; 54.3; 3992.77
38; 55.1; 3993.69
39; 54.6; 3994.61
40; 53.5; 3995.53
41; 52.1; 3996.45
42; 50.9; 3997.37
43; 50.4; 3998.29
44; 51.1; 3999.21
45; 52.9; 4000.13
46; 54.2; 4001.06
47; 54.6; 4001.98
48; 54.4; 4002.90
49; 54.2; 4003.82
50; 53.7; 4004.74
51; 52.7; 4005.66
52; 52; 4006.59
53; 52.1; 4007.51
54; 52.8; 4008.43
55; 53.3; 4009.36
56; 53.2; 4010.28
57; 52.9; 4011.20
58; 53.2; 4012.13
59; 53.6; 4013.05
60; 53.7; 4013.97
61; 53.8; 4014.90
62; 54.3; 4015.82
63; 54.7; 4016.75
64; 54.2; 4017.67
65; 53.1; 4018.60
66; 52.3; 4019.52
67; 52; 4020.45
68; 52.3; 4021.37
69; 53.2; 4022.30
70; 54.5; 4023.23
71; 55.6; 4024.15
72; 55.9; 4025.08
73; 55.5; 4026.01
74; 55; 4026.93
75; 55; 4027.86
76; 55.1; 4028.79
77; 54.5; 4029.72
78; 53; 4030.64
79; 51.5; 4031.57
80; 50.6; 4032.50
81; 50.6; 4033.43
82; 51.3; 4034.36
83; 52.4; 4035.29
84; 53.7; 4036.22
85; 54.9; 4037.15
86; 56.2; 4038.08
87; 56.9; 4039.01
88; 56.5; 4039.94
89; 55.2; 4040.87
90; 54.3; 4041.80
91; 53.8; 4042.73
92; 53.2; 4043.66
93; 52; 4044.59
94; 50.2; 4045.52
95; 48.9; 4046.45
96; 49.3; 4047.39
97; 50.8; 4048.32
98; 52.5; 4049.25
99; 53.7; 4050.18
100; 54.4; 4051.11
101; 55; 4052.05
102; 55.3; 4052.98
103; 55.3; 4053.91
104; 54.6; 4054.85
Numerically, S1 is -4.7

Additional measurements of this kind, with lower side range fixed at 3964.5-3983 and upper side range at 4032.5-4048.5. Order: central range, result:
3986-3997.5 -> -3.8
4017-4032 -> -1.7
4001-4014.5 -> -2.9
